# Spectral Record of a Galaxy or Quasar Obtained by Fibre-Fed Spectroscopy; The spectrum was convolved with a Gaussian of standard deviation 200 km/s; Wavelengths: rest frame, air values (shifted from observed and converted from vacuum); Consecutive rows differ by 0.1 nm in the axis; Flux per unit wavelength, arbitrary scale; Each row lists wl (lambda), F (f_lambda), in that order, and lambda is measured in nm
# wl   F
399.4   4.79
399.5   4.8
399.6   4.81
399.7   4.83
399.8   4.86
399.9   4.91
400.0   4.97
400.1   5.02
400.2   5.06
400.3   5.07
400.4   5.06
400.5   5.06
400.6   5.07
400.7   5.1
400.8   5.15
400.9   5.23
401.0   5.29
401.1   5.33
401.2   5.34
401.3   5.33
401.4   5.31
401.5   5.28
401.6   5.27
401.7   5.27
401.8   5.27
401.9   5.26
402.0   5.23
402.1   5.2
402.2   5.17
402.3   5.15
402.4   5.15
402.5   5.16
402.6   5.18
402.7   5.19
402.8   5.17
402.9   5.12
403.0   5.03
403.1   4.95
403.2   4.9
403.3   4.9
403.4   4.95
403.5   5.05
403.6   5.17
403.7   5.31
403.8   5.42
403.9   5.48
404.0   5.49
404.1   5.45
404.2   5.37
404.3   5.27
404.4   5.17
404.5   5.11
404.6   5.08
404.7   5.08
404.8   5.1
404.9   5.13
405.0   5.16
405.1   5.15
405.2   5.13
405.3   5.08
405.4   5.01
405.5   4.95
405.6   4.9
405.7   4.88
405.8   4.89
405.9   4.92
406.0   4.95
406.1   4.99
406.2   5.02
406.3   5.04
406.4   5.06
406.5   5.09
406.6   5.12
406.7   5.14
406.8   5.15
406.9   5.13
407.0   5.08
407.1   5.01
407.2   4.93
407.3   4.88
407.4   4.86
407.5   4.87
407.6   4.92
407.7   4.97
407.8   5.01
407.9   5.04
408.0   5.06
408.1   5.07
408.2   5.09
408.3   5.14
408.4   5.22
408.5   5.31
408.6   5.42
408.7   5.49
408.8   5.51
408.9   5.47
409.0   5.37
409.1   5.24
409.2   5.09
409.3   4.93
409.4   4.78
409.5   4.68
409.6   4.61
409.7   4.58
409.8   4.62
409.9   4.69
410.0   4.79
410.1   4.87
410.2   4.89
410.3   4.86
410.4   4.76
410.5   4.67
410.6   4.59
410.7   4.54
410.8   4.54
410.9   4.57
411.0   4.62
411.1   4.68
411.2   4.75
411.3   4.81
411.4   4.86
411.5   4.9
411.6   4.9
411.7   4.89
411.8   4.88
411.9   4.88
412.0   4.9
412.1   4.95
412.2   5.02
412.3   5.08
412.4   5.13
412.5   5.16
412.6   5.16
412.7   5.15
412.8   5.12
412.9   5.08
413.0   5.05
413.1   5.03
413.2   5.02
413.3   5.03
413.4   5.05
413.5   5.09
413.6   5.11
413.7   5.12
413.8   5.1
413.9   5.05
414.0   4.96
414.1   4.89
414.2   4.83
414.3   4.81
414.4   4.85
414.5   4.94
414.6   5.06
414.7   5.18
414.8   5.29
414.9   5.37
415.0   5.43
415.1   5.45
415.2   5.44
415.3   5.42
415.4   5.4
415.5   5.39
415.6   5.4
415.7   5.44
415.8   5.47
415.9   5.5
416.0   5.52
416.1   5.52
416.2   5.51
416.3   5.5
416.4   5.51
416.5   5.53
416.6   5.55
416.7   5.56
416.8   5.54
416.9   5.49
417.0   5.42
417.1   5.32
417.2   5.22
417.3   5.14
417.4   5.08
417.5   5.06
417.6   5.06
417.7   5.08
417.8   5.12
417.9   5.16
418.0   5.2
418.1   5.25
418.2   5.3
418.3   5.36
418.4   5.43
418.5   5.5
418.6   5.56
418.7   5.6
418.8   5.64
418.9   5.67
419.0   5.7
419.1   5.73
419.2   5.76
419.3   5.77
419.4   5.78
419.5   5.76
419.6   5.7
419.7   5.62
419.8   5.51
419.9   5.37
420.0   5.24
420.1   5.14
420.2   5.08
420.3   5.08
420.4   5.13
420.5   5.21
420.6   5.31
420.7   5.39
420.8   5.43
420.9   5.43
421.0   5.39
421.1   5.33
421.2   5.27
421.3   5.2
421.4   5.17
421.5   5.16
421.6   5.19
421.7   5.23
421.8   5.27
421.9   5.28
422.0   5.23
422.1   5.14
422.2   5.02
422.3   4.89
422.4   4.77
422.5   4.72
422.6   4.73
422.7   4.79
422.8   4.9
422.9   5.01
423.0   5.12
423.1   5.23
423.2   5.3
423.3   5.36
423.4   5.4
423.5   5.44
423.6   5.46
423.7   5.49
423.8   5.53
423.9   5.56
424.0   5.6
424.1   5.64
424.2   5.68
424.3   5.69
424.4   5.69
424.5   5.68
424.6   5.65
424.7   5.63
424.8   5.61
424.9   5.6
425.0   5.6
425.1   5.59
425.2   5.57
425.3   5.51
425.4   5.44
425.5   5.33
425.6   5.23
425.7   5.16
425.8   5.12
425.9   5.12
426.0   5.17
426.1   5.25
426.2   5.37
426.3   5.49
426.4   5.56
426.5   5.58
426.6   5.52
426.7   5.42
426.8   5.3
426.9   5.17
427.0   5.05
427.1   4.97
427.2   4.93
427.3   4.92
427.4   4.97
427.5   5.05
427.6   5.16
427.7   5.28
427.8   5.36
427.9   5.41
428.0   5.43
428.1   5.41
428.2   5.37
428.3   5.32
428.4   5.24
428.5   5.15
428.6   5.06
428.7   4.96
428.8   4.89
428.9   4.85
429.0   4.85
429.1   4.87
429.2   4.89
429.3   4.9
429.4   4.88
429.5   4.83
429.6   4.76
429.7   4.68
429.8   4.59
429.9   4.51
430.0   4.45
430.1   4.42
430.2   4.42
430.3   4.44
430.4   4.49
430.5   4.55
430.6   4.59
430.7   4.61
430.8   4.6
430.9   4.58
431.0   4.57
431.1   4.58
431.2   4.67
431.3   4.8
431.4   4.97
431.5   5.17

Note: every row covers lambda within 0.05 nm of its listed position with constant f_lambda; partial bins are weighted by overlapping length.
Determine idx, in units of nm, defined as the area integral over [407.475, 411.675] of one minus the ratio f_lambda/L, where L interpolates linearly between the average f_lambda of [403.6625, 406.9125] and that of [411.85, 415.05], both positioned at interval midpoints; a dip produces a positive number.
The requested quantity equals 0.14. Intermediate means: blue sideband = 5.13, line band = 4.92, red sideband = 5.06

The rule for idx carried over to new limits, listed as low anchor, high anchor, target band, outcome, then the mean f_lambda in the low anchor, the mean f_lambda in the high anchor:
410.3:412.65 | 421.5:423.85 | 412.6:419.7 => -0.50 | 4.84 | 5.15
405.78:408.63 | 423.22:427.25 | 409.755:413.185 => 0.18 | 5.05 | 5.43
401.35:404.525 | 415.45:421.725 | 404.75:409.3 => 0.14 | 5.2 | 5.39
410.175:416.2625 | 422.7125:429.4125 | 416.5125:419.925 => -0.20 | 5.05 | 5.3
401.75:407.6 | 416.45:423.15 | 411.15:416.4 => 0.09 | 5.1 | 5.3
